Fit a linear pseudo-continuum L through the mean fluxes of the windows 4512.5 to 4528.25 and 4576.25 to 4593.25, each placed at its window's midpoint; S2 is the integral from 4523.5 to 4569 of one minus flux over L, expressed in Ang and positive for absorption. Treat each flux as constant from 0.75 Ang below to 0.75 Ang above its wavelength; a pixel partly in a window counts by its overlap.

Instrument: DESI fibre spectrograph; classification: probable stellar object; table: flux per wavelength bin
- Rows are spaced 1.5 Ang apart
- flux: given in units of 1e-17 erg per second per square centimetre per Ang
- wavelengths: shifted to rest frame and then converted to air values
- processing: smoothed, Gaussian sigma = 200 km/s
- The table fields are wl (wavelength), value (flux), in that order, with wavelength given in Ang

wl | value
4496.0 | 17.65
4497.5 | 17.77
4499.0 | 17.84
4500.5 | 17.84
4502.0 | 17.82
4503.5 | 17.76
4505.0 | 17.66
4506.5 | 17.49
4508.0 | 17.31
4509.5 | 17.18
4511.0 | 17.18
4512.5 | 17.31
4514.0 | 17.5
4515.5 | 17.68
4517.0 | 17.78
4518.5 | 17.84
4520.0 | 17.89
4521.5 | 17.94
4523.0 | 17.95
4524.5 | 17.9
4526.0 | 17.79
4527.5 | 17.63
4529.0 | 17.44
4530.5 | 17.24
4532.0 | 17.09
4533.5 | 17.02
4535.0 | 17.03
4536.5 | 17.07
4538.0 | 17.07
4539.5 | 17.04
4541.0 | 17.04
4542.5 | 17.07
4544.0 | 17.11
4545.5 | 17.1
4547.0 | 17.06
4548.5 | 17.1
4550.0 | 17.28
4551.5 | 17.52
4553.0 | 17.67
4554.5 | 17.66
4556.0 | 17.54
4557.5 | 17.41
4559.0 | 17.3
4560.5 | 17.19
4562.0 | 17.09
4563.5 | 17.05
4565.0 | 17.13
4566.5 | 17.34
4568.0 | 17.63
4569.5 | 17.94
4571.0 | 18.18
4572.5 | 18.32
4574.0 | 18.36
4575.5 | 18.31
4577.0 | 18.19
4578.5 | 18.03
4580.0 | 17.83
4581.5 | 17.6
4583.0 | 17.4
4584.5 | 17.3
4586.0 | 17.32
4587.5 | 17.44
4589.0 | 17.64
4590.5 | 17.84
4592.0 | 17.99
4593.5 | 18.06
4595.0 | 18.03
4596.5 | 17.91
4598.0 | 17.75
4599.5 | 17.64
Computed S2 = 1.14 Ang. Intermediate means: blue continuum 17.8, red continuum 17.7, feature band 17.3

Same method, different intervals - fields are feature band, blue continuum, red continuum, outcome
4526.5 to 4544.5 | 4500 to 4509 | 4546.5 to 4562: 0.3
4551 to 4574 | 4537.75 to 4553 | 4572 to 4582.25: 0.1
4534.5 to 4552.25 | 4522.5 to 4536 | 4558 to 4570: 0.3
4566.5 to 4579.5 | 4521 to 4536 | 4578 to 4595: -0.3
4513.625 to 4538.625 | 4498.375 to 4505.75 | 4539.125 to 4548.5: -0.2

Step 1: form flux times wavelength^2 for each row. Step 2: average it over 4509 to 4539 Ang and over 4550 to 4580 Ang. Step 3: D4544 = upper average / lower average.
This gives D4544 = 1.03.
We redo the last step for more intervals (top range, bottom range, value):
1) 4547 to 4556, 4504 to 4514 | 1.02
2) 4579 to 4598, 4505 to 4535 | 1.04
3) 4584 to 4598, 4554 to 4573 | 1.03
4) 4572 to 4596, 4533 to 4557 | 1.05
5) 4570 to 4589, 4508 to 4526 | 1.04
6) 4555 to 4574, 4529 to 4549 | 1.04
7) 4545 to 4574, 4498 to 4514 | 1.02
